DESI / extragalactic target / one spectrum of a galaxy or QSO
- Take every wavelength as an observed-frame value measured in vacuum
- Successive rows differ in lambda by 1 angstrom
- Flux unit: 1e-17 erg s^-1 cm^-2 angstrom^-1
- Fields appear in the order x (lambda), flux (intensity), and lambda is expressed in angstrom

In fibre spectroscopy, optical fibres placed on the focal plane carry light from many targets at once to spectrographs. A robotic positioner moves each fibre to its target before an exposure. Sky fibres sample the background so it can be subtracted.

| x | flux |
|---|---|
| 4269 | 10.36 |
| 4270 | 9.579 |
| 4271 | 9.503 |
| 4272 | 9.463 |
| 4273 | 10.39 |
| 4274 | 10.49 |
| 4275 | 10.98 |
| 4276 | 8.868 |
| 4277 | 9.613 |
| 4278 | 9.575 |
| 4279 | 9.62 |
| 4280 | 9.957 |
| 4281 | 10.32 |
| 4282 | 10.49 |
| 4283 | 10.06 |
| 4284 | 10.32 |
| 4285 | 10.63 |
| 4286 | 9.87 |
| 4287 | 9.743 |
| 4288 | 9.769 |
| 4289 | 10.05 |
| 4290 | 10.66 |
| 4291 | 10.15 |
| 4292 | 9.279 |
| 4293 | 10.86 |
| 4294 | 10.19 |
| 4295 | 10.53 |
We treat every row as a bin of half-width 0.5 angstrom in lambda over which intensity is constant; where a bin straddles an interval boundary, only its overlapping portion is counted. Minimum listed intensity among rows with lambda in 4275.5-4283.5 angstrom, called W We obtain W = 8.868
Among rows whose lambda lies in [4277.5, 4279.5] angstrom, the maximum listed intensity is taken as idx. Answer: 9.62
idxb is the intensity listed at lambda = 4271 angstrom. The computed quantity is 9.503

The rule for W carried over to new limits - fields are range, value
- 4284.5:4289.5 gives 9.743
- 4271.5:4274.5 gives 9.463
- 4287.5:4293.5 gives 9.279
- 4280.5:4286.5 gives 9.87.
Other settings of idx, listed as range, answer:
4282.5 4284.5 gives 10.32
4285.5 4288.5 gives 9.87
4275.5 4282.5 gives 10.49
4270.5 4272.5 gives 9.503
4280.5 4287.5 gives 10.63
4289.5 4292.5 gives 10.66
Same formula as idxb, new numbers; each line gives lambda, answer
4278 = 9.575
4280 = 9.957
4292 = 9.279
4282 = 10.49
